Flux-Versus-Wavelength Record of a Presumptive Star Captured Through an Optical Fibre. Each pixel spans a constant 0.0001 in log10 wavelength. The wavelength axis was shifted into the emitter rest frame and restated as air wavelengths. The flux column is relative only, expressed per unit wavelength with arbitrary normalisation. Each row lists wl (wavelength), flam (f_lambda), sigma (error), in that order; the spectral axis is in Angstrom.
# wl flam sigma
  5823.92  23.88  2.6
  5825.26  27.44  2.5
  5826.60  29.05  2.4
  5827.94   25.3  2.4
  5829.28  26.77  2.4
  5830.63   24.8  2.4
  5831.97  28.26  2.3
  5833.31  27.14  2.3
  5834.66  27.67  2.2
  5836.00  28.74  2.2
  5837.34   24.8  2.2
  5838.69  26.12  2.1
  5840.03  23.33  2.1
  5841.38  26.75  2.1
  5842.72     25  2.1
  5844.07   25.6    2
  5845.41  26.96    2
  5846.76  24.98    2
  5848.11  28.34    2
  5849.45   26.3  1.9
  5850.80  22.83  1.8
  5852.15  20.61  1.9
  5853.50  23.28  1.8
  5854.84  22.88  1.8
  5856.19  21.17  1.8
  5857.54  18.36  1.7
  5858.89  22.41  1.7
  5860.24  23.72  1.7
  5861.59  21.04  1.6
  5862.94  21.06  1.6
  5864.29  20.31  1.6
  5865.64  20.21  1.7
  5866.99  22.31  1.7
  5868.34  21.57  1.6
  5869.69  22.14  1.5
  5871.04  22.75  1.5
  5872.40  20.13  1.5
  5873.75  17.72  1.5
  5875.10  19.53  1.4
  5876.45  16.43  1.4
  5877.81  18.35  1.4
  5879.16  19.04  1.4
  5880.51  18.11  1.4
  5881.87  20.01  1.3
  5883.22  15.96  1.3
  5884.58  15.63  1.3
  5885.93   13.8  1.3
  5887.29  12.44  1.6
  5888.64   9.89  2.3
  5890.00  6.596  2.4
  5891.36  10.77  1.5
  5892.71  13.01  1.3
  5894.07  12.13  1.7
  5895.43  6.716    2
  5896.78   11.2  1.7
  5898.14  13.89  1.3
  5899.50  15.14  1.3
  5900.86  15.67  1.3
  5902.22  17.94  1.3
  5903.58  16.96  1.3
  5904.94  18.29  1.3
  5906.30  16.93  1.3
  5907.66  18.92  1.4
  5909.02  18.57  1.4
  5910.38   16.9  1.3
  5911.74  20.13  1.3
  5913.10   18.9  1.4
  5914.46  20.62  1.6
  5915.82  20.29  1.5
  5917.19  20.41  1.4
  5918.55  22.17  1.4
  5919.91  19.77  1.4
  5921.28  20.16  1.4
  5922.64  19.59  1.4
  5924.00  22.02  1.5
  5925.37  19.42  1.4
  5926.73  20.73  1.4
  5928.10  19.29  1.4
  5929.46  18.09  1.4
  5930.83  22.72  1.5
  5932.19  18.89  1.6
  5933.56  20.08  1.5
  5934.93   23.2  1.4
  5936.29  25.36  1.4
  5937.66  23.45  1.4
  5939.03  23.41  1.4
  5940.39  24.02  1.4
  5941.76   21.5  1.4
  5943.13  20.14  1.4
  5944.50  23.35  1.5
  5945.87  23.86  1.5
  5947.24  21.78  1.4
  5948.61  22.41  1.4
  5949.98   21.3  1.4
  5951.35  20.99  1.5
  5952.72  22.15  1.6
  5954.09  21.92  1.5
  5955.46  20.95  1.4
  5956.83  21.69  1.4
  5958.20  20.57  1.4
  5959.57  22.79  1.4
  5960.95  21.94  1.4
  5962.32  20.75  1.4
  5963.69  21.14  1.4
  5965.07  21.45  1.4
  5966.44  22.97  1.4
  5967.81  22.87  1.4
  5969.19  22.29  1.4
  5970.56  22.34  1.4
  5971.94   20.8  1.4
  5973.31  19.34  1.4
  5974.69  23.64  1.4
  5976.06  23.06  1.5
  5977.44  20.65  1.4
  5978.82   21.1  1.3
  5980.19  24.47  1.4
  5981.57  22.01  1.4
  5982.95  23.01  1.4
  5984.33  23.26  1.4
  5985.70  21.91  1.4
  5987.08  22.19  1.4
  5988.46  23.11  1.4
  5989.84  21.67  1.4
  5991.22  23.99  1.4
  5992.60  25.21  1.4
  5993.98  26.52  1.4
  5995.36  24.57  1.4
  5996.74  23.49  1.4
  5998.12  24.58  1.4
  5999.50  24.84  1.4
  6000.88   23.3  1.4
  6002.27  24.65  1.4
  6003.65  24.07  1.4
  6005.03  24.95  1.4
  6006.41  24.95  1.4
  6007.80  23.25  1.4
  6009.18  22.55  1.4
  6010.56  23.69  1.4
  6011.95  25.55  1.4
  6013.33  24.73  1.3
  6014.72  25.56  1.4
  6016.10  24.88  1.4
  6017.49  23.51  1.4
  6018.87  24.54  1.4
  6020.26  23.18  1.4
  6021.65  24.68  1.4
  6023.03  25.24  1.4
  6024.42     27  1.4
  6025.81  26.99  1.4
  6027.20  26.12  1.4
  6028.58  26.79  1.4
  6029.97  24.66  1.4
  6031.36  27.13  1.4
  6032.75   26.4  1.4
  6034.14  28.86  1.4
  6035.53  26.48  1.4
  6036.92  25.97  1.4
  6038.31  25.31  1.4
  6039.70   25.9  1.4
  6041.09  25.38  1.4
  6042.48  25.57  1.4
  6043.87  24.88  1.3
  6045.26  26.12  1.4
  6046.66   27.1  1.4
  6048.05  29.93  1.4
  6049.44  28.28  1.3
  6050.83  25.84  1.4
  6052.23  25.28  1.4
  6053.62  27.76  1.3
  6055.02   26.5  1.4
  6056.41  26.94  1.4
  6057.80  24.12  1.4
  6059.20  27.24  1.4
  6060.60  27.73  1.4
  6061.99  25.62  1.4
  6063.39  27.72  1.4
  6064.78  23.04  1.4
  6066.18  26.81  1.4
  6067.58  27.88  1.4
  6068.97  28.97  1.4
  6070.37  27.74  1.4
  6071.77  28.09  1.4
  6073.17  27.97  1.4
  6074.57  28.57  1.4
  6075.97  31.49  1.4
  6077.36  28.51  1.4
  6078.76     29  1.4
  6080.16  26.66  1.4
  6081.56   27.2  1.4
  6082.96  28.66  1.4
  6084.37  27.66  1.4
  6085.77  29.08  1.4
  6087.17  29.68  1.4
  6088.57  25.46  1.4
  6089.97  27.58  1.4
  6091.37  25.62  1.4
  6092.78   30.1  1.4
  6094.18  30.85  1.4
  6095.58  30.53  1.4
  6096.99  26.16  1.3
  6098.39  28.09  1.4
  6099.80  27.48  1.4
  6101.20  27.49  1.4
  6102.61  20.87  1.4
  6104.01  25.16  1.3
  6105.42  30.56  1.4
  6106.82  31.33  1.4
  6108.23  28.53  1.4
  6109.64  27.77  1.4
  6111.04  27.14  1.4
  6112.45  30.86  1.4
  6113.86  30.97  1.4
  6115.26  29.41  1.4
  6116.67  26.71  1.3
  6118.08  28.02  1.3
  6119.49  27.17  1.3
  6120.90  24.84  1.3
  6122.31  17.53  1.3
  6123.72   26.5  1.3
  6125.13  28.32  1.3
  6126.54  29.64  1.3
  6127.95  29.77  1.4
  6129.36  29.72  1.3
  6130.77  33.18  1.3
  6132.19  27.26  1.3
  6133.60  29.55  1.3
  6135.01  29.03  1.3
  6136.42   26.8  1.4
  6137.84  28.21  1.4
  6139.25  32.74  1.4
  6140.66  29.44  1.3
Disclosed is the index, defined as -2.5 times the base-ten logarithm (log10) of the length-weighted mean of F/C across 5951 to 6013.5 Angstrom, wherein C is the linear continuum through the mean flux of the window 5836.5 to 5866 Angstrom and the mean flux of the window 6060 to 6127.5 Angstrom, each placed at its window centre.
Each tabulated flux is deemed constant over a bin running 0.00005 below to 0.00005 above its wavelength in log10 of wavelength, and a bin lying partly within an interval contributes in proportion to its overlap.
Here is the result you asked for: 0.130 mag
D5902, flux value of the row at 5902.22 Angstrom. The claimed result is 17.94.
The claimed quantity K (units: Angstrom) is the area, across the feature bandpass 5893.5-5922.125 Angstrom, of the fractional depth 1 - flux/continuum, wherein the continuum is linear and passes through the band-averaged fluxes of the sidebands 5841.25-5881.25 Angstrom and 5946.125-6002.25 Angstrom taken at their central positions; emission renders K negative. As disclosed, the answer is 6.3 Angstrom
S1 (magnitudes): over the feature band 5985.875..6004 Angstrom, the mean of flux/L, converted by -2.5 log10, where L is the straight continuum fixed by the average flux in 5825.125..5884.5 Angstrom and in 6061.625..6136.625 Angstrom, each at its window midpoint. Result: 0.08 mag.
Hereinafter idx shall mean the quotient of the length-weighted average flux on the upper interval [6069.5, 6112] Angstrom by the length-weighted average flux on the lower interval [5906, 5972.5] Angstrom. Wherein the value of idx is 1.32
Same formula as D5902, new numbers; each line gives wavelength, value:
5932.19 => 18.89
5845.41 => 26.96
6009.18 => 22.55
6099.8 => 27.48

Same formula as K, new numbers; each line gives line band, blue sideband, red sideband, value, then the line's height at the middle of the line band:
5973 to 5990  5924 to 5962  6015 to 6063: 0.82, 23.5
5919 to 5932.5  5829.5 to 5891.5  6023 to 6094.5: 1.80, 23.2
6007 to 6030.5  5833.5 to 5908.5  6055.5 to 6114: 0.35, 25.2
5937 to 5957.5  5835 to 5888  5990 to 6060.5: 1.24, 23.6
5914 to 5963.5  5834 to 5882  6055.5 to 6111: 5.98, 24.4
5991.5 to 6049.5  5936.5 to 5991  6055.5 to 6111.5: -1.40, 24.8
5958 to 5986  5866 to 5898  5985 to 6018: 0.02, 22.1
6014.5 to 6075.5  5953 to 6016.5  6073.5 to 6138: -2.08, 25.5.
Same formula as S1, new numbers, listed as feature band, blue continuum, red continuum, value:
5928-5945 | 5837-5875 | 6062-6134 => 0.13 mag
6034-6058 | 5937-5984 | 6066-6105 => -0.02 mag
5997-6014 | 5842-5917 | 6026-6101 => 0.01 mag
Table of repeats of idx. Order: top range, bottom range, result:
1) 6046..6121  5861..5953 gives 1.48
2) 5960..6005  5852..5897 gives 1.29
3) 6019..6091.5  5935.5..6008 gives 1.18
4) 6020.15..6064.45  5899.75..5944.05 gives 1.31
